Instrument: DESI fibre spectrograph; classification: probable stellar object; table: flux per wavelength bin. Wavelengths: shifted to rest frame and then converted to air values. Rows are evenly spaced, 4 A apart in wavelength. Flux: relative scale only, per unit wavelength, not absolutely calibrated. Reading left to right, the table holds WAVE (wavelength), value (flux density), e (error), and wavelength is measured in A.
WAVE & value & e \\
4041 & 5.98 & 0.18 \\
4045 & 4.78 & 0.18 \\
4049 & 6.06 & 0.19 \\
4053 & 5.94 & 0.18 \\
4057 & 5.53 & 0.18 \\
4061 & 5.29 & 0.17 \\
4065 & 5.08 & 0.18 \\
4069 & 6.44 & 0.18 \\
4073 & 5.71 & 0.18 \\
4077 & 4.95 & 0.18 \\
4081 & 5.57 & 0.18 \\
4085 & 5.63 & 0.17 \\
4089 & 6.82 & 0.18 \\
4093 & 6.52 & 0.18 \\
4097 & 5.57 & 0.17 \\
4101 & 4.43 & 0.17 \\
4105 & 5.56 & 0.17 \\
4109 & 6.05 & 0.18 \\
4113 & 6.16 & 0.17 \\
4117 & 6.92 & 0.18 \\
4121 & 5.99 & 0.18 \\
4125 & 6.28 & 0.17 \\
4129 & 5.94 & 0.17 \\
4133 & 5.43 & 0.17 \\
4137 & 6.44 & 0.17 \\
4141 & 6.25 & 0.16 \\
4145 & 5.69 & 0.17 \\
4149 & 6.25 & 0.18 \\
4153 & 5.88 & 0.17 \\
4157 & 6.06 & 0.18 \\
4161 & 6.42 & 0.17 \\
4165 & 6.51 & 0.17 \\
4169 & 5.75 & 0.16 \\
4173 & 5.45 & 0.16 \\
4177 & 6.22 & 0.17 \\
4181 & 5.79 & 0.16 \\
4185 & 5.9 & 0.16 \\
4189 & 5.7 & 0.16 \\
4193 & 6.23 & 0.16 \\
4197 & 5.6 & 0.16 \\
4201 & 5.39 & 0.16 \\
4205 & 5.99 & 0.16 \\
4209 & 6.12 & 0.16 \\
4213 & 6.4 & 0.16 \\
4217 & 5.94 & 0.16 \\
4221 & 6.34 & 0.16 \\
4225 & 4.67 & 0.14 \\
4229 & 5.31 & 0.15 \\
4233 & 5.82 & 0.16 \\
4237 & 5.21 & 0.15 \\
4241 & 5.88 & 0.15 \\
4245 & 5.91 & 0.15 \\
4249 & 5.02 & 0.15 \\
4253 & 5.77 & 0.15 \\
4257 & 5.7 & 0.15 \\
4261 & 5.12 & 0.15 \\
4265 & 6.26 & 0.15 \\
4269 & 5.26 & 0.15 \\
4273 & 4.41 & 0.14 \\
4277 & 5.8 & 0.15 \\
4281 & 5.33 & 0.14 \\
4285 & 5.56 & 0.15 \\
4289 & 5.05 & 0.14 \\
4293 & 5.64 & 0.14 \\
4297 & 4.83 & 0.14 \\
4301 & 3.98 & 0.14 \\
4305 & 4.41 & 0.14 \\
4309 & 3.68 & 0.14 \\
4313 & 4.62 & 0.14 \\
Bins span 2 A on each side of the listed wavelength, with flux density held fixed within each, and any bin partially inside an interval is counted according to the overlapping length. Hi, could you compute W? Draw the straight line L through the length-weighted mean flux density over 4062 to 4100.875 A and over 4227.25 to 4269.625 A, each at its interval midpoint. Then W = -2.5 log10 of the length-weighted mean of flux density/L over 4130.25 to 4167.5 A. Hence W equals -0.08 mag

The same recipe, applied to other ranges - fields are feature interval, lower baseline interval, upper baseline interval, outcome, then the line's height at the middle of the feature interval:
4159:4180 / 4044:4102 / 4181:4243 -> -0.06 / 5.73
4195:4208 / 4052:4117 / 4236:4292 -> -0.03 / 5.55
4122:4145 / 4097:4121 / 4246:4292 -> -0.05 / 5.75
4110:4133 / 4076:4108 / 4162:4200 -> -0.08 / 5.75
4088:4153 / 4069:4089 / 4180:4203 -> -0.05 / 5.72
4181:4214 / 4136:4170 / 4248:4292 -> -0.01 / 5.86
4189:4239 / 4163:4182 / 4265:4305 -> -0.02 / 5.64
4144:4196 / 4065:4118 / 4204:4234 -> -0.03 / 5.82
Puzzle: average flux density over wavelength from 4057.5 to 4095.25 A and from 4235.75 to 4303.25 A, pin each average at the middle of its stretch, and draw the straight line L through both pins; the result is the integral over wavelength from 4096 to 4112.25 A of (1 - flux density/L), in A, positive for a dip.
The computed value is 0.7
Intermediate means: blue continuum 5.77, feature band 5.45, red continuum 5.34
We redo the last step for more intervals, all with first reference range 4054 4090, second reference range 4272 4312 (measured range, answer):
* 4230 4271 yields -4.6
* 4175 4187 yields -1.6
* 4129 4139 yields -0.9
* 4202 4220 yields -3.2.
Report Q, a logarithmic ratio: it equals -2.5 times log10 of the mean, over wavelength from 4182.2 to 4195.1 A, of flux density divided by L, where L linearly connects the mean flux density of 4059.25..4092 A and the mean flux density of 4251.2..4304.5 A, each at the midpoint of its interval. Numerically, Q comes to -0.09 mag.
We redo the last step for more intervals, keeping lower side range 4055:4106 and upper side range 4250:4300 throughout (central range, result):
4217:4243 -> -0.03 mag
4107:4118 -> -0.14 mag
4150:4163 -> -0.11 mag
